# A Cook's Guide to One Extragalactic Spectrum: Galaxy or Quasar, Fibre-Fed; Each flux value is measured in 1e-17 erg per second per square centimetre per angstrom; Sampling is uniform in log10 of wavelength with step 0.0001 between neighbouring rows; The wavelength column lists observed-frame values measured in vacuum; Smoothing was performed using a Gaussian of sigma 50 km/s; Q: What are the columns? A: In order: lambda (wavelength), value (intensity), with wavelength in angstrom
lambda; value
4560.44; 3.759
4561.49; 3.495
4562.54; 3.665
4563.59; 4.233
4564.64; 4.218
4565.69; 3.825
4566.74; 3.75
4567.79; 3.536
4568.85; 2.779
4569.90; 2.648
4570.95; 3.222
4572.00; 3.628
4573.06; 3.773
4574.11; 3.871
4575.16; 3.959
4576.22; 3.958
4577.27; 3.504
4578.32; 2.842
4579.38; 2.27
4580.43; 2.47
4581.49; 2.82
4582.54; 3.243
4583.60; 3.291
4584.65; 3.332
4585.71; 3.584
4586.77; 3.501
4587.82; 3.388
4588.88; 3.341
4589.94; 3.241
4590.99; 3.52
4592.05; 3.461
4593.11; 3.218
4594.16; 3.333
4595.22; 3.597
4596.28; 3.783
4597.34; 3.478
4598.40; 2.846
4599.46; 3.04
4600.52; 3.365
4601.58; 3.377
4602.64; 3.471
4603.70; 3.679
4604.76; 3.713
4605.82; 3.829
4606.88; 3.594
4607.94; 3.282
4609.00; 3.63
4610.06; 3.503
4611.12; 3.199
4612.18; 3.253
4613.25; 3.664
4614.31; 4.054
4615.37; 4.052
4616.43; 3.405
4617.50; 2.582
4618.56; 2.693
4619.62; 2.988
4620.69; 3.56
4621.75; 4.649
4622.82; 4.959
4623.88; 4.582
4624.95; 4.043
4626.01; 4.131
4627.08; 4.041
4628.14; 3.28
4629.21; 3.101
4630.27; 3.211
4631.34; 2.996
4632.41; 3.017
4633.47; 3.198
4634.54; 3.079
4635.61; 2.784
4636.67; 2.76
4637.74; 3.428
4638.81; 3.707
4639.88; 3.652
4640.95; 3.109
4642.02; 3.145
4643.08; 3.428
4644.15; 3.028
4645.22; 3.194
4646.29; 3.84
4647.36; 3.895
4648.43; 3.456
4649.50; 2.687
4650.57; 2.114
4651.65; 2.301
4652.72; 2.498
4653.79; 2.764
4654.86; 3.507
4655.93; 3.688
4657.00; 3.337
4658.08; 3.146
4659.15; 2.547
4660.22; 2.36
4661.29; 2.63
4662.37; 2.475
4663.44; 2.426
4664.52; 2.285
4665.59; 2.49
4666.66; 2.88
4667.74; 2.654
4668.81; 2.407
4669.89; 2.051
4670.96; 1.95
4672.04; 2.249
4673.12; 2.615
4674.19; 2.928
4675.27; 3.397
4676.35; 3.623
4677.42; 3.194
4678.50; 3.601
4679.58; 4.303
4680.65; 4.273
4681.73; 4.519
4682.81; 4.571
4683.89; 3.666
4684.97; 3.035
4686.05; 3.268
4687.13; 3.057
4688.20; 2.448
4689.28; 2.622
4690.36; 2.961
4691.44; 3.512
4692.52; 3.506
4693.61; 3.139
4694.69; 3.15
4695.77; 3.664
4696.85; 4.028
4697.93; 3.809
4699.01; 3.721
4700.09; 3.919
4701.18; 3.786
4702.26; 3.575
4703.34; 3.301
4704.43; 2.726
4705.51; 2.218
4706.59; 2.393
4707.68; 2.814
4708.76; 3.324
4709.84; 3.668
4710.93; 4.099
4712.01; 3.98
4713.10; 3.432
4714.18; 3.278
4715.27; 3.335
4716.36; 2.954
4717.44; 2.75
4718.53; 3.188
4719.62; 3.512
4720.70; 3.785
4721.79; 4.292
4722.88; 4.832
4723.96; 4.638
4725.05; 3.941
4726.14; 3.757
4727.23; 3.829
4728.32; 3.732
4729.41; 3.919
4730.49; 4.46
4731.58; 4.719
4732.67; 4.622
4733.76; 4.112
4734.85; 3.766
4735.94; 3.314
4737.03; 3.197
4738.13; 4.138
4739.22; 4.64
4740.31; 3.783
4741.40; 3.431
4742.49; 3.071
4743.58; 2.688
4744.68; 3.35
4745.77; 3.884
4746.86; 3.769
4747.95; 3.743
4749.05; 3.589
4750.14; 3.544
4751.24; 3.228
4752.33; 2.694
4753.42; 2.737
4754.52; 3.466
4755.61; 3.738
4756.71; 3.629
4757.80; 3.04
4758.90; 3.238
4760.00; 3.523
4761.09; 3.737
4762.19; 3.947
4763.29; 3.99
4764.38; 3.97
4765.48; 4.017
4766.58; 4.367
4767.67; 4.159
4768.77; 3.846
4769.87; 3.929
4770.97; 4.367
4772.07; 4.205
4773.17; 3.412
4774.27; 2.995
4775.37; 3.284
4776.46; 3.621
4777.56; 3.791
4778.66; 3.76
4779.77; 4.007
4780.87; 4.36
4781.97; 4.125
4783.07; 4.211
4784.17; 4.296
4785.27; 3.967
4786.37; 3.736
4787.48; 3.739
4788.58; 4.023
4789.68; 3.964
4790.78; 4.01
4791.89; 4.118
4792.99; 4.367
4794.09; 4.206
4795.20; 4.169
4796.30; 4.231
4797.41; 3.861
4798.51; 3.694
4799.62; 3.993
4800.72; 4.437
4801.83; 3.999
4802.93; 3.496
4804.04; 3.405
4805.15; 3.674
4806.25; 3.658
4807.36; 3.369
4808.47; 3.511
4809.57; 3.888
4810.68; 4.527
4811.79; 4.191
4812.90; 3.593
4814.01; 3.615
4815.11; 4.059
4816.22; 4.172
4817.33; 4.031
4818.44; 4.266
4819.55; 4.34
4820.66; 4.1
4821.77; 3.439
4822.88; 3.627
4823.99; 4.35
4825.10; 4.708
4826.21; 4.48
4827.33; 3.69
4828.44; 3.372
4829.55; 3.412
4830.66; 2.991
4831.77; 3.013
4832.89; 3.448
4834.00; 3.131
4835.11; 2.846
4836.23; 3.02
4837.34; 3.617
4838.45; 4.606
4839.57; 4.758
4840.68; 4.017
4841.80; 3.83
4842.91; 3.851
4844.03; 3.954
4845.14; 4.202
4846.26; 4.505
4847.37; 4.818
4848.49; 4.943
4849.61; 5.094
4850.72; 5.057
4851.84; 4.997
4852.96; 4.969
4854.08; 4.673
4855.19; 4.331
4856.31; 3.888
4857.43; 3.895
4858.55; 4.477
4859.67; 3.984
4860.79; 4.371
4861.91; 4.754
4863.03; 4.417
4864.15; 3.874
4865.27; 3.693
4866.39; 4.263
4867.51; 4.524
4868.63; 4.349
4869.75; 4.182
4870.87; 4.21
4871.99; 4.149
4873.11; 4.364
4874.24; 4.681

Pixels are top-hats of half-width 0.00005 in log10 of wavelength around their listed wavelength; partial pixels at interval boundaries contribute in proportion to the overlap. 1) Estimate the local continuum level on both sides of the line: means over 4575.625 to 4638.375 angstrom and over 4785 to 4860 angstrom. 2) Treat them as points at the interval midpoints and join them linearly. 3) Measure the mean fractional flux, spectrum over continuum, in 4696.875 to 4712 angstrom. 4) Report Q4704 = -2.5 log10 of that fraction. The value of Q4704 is 0.09 mag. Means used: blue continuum 3.41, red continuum 4.01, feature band 3.38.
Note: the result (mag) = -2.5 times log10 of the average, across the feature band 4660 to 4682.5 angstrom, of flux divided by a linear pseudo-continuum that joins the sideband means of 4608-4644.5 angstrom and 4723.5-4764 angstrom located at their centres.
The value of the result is 0.20 mag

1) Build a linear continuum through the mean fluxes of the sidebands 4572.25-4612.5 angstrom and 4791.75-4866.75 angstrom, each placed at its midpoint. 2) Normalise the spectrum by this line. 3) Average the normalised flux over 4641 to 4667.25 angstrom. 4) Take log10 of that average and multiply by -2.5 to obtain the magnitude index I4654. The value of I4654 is 0.21 mag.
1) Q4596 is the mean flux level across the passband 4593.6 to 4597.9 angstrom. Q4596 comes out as 3.54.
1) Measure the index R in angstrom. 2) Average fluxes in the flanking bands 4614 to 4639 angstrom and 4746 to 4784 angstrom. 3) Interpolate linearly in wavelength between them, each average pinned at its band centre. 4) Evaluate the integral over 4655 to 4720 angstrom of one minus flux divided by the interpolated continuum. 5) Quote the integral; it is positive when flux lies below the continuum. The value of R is 7.64 angstrom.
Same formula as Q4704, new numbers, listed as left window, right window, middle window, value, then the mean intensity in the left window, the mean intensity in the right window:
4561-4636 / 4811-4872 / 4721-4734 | -0.12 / 3.46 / 4.1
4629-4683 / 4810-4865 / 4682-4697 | -0.03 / 3.06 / 4.09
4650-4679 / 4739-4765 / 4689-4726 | -0.12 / 2.74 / 3.51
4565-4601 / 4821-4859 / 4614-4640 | -0.02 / 3.34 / 4.06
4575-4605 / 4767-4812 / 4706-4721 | 0.12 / 3.32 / 3.92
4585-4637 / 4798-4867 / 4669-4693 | 0.13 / 3.47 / 4.02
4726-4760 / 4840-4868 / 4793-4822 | 0.04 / 3.64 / 4.38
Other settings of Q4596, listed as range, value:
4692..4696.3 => 3.36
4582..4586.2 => 3.36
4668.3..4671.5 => 2.13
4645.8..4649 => 3.72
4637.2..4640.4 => 3.59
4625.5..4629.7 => 3.64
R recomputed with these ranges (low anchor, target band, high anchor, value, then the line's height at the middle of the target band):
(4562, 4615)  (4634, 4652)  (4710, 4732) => 2.2 angstrom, 3.59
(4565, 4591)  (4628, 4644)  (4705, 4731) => 1.2 angstrom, 3.44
